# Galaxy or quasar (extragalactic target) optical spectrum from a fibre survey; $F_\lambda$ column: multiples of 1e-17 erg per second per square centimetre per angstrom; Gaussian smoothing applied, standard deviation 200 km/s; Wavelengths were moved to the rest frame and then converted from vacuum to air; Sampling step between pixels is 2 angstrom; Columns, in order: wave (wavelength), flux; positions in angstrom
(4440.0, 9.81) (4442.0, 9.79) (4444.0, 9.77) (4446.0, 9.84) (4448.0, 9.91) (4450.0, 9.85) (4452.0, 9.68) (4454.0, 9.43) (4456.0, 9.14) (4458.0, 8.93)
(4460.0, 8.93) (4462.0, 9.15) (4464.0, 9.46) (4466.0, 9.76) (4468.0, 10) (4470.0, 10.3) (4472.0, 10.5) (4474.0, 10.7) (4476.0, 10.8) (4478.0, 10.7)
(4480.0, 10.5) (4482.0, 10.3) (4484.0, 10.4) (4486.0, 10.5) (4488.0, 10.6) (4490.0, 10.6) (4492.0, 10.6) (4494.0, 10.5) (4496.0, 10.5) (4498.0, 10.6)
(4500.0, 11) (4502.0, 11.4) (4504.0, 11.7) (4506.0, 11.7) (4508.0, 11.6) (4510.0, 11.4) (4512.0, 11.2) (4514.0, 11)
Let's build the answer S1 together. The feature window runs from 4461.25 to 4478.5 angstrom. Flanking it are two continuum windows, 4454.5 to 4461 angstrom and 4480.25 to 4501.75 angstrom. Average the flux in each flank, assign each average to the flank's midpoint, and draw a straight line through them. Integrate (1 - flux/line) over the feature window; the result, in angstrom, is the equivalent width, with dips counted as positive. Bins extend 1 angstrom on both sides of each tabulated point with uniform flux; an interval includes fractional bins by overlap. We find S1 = -0.98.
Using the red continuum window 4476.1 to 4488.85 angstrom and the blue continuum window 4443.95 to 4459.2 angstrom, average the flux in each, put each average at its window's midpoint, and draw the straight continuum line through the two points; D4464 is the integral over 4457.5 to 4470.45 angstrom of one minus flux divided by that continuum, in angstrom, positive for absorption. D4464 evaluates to 0.6 angstrom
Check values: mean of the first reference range 9.55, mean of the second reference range 10.5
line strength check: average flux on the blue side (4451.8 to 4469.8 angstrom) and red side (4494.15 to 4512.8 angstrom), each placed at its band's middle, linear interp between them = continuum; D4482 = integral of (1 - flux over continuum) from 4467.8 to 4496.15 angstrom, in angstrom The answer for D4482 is -0.6 angstrom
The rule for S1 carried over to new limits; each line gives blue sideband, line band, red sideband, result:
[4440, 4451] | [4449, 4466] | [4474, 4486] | 1.2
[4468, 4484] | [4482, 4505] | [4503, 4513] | 0.7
